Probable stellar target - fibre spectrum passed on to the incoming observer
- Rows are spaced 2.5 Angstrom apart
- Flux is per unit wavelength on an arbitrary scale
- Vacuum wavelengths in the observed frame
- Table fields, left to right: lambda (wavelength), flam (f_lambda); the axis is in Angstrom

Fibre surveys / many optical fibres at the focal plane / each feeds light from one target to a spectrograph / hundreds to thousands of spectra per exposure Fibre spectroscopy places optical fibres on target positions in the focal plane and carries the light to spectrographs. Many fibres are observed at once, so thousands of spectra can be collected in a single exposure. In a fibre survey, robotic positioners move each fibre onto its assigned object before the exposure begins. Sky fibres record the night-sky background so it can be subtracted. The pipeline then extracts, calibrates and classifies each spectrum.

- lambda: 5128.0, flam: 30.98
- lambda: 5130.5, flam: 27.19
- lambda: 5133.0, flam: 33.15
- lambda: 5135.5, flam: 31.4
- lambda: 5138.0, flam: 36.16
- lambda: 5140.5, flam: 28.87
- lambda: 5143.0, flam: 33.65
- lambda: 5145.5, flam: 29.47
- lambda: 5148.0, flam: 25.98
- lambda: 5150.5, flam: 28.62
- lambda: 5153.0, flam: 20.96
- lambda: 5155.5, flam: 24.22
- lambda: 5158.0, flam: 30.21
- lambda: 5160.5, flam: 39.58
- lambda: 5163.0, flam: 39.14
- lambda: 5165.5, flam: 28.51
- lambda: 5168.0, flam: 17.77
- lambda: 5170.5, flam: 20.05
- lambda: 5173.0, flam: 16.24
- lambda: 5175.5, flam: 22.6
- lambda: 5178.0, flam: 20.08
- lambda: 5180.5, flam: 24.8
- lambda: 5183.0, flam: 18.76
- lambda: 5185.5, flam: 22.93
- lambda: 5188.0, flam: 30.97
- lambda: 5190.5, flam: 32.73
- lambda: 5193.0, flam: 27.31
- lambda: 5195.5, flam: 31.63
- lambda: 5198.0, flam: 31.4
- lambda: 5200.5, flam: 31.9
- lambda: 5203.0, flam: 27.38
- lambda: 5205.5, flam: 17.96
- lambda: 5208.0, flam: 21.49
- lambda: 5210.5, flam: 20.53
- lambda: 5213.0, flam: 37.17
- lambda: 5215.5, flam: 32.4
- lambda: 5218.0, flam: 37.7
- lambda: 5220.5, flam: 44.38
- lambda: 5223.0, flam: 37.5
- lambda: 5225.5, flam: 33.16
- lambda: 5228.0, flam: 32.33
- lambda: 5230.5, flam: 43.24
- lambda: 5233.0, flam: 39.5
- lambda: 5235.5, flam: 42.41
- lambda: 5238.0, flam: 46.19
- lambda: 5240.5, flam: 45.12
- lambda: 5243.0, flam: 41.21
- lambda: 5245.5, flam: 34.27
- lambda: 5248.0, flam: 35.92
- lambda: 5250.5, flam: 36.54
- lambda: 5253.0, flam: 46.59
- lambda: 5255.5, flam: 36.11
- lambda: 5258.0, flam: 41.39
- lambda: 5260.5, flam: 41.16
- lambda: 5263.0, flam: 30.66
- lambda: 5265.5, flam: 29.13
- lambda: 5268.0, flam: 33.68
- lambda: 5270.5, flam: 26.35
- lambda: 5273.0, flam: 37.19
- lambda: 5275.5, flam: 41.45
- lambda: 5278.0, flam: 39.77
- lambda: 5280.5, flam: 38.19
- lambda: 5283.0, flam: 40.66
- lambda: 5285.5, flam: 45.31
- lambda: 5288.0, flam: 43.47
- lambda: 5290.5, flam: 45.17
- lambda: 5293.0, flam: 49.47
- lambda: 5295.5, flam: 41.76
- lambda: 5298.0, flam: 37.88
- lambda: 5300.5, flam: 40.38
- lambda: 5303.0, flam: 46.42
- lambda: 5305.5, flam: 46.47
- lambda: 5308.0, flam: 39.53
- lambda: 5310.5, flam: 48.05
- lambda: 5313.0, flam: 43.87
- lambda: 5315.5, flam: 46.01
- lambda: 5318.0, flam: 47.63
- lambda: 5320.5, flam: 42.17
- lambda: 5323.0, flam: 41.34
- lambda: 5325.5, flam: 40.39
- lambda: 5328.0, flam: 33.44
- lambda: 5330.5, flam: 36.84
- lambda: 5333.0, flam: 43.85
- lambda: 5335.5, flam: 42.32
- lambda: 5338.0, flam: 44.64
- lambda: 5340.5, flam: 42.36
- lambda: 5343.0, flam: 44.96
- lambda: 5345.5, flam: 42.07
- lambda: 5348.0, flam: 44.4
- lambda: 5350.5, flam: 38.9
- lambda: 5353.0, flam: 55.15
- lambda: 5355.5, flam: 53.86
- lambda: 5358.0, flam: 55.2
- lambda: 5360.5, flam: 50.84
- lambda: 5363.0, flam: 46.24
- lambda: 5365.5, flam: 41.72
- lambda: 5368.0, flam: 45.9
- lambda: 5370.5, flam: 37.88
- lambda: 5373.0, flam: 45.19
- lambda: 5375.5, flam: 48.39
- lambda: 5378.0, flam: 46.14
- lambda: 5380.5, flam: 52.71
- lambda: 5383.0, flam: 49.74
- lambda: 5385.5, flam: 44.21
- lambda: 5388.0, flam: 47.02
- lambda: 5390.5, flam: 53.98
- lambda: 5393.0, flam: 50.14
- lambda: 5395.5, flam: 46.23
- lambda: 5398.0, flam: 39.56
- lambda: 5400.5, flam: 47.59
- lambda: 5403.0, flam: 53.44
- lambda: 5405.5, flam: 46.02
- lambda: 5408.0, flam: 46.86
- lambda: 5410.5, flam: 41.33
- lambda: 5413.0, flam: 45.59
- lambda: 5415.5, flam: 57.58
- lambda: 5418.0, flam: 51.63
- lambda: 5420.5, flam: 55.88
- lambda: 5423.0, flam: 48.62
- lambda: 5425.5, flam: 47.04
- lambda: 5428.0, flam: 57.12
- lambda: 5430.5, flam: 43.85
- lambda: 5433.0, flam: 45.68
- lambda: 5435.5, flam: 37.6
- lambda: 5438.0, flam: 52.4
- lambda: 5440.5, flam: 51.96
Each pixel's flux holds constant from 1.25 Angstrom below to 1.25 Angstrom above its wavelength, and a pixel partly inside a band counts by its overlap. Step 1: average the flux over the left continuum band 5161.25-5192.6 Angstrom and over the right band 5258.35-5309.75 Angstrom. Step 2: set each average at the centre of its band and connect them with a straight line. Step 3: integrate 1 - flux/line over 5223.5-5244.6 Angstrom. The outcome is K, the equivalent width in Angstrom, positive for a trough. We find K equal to -4.7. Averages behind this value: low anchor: 24.9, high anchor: 39.8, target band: 40.2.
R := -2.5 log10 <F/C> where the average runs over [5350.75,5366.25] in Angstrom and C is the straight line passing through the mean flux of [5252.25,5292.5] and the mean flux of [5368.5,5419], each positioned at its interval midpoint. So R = -0.12 mag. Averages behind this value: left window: 38.6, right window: 47.5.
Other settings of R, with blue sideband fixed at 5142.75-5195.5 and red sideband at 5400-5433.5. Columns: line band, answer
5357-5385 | -0.049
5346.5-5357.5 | -0.121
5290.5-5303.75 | -0.135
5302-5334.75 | -0.069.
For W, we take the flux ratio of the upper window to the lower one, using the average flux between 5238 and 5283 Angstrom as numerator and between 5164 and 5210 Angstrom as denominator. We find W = 1.52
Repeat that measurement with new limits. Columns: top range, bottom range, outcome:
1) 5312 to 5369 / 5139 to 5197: 1.66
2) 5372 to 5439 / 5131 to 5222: 1.70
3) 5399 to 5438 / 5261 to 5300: 1.25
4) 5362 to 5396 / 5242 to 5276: 1.29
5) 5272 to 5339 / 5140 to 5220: 1.54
